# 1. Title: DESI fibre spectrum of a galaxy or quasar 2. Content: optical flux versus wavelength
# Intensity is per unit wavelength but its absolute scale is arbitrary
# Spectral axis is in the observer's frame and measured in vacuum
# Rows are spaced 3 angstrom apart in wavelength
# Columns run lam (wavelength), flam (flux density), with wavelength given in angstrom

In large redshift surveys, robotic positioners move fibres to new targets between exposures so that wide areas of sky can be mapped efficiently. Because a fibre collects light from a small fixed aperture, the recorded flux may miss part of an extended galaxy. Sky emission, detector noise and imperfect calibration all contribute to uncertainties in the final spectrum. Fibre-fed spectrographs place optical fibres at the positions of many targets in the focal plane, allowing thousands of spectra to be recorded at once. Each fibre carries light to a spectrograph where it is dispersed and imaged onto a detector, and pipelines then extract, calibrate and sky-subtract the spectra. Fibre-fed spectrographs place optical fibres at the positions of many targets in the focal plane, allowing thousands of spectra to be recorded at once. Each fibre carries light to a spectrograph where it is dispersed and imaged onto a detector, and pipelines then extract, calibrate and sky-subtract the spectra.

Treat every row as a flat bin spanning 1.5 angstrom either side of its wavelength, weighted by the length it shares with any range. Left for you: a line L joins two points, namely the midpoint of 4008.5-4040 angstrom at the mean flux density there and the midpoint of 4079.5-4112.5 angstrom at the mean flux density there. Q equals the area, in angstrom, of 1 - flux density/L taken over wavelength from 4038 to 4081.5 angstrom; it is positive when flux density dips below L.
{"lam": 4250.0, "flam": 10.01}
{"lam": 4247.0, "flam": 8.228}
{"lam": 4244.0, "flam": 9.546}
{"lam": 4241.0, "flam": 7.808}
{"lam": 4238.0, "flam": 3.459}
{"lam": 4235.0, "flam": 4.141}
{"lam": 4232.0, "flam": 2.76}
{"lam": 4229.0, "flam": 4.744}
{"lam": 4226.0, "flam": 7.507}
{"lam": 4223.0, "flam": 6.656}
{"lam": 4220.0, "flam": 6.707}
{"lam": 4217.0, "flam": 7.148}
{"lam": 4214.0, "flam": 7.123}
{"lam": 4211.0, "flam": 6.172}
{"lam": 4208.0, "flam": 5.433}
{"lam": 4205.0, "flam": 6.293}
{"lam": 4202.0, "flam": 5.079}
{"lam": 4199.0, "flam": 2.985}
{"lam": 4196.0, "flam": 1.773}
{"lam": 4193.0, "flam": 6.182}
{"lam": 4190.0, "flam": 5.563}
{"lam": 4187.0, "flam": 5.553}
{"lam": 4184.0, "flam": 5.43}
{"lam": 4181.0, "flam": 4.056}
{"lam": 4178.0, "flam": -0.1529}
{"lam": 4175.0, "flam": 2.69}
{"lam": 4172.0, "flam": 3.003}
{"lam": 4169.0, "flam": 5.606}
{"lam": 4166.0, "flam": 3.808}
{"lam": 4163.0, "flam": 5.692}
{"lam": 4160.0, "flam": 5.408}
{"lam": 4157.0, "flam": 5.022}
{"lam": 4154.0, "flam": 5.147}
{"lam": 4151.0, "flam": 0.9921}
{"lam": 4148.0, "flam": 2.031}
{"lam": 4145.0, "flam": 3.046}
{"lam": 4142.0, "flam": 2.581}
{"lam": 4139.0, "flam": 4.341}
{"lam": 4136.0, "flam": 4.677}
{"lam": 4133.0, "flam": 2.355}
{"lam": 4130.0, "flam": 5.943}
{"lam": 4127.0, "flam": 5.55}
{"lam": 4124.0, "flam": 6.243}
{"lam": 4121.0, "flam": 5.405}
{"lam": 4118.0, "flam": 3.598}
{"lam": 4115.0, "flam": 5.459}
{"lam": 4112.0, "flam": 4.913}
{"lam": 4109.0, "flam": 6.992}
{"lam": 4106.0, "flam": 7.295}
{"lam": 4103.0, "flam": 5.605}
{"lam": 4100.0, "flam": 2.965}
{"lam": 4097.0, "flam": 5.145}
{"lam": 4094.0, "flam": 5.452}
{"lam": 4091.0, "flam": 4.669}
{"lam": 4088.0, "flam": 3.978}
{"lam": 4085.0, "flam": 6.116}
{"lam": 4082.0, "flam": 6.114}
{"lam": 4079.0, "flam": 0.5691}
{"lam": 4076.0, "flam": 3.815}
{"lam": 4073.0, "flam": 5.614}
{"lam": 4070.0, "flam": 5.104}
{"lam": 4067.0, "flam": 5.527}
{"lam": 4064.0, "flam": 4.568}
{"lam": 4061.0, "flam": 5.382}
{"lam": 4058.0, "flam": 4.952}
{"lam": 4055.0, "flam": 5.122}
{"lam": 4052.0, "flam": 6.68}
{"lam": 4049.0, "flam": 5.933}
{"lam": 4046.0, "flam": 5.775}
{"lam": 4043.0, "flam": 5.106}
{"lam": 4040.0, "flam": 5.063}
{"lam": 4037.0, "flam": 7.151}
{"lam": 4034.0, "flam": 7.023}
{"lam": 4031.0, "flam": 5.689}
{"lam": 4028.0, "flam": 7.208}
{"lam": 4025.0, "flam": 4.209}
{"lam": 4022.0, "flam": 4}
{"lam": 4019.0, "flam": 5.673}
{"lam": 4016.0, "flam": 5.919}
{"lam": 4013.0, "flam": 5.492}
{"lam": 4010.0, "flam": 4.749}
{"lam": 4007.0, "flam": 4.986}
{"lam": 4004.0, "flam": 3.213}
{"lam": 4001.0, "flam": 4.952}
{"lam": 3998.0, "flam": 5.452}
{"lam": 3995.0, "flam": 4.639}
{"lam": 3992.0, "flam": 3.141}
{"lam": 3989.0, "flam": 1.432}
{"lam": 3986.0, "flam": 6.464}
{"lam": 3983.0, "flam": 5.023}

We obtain 3.8 angstrom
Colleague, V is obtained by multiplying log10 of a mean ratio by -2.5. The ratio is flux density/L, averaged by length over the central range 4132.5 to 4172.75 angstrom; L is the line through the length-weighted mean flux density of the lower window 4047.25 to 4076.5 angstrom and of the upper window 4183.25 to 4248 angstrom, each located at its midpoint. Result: 0.39 mag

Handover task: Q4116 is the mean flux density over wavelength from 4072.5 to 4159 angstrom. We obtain 4.53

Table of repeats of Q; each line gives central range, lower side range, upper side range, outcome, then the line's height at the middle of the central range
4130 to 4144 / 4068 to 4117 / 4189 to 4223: 3.9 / 5.2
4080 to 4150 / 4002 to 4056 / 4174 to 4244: 7.6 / 5.32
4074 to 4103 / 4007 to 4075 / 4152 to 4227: 5.1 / 5.35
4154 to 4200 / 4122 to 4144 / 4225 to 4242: 4.6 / 4.69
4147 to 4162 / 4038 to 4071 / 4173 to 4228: 3.9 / 5.2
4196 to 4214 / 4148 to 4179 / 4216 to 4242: -0.5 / 4.9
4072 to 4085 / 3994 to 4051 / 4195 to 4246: 3.0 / 5.48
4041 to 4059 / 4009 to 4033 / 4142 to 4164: -1.9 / 5.05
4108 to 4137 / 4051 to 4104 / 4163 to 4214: -2.5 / 4.68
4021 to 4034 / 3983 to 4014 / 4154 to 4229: -2.8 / 4.55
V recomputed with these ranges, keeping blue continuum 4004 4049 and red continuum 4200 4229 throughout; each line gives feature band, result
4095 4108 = 0.10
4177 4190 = 0.45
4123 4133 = 0.11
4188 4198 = 0.35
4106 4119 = 0.06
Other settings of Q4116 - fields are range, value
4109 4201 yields 4.21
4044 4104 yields 4.95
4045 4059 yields 5.72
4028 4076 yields 5.64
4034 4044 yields 5.99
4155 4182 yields 3.92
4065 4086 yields 4.66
